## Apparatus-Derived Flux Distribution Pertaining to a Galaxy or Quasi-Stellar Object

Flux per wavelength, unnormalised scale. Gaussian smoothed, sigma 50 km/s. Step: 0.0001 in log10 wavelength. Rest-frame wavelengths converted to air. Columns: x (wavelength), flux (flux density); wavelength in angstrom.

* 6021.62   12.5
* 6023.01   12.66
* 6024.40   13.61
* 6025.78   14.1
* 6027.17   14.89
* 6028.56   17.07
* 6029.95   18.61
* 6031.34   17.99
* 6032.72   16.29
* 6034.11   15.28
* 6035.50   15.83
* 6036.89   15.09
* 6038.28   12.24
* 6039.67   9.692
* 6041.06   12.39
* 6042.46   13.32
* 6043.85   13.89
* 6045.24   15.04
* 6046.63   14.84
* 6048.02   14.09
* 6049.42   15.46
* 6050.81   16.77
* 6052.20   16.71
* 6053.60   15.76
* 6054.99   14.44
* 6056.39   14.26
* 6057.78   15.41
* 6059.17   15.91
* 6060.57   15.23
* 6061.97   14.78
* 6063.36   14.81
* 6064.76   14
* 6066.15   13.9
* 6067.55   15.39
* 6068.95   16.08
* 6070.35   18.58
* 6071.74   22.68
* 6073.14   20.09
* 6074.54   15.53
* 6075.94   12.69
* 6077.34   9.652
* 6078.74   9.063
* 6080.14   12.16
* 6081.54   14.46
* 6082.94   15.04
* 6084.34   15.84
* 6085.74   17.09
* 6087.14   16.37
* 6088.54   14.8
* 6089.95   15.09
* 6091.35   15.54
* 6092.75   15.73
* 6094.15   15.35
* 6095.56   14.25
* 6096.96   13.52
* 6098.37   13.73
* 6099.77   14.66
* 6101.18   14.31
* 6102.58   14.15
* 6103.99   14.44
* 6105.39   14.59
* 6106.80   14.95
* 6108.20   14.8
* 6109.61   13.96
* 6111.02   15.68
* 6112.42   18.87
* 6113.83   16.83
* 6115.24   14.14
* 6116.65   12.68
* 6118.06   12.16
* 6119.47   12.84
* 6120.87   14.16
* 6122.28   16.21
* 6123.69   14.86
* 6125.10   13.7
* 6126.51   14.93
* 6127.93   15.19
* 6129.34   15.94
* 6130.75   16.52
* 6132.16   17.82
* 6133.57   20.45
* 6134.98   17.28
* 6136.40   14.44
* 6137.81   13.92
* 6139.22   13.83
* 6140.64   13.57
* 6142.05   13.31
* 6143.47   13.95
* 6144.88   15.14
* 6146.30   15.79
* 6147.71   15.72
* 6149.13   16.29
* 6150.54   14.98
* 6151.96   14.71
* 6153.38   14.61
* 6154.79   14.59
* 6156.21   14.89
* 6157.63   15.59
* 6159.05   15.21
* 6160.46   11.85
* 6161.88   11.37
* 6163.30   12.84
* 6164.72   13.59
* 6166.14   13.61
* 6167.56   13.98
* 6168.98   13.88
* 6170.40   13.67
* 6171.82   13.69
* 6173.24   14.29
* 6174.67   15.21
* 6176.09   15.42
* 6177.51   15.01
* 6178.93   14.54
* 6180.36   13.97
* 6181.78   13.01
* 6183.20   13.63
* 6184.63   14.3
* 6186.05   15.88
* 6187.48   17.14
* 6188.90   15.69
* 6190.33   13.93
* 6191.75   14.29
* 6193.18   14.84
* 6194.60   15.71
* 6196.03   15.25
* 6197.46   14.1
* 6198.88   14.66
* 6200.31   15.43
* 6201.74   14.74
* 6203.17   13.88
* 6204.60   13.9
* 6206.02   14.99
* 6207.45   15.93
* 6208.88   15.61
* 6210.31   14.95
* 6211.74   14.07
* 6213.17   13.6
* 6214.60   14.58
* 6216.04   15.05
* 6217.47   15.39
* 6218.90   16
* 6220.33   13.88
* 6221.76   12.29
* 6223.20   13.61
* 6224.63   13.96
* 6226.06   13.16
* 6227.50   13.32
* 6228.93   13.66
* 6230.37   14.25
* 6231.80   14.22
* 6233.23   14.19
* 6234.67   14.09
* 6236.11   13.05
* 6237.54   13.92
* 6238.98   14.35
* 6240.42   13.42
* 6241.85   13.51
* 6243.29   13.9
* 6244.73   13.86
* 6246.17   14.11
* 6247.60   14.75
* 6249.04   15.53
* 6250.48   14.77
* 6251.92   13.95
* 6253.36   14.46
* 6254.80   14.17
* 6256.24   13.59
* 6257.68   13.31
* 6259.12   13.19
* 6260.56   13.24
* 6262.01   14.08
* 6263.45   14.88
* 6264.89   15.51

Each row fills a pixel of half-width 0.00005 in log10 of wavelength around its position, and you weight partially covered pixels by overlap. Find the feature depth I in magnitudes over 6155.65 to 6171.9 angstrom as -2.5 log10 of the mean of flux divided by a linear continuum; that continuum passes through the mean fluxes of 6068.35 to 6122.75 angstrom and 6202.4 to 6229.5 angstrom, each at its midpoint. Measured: 0.07 mag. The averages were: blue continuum 14.9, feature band 13.7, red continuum 14.3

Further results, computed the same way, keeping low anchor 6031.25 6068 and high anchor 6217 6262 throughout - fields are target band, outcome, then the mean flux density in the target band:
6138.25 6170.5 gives 0.01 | 14.2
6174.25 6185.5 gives -0.01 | 14.4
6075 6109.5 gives 0.02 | 14.3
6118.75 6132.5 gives -0.05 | 15.1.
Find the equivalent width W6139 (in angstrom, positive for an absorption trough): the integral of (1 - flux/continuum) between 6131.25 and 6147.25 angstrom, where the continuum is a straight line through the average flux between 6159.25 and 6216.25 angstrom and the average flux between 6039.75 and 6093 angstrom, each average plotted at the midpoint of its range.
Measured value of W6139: -0.9 angstrom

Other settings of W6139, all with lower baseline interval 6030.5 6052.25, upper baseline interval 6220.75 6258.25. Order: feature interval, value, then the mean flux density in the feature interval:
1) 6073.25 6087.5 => 0.51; 14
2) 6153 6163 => 0.19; 14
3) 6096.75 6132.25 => -1.05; 14.8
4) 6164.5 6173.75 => 0.23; 13.8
